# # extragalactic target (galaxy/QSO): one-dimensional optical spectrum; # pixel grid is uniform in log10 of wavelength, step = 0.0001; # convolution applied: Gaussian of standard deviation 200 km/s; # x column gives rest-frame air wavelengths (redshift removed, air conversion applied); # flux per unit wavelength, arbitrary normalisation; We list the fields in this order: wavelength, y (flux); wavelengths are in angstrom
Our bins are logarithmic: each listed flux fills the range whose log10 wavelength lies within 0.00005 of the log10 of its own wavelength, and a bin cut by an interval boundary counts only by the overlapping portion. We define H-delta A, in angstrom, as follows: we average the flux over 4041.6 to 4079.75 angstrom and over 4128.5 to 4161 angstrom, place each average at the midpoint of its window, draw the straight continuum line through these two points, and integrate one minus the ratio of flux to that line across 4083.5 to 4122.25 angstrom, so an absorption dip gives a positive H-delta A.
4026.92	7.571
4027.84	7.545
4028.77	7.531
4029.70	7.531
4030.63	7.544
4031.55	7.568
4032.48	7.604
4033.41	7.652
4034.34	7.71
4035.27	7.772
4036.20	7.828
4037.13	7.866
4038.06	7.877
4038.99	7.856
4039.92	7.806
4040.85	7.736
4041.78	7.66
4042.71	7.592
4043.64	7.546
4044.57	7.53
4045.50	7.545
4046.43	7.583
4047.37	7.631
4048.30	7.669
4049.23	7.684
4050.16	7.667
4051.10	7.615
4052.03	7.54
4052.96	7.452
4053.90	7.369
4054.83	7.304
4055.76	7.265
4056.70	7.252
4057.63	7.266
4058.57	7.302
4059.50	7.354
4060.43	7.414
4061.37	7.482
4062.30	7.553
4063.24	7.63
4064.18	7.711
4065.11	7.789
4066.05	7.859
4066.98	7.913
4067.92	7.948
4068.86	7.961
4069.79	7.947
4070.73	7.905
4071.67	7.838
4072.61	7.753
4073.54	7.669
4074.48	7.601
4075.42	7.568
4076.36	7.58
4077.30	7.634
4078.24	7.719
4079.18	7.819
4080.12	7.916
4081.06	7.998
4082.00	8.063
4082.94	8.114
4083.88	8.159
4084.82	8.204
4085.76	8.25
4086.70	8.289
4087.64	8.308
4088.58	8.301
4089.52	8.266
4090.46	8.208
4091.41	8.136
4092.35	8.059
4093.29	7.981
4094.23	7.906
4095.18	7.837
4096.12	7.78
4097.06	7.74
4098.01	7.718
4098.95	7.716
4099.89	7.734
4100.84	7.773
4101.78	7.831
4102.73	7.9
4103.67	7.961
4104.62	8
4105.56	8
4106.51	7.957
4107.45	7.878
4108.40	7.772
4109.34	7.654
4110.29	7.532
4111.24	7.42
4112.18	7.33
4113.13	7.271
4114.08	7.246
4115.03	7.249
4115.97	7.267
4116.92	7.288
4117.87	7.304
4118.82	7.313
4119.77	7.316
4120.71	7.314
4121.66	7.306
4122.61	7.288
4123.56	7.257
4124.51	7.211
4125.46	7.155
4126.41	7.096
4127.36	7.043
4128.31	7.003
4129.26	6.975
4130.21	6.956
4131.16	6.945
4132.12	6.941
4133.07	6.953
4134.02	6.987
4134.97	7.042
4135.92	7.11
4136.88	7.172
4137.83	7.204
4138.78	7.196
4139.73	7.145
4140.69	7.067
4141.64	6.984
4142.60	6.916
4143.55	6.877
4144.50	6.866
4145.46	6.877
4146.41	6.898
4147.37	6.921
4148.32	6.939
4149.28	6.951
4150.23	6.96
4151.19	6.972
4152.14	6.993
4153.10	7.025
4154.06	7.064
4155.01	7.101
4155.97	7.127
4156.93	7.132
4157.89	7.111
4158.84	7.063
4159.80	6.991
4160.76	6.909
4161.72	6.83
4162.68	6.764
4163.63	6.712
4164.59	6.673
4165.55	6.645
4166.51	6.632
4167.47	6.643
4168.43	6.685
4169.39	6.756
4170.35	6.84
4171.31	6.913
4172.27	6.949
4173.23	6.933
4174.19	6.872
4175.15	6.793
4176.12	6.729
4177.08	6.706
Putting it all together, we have -2.4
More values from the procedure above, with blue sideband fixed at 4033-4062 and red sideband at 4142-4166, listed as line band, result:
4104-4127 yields -0.86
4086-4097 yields -1.17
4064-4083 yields -1.03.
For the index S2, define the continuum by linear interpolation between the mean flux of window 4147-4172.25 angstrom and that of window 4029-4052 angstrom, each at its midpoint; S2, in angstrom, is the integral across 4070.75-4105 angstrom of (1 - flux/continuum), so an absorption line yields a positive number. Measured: -2.6 angstrom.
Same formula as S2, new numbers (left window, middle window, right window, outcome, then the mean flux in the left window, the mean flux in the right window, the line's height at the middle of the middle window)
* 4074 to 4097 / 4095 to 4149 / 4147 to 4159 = 1.10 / 7.98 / 7.03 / 7.47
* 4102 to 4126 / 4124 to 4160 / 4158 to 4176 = 0.53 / 7.49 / 6.82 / 7.13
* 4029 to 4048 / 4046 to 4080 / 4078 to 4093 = 1.22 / 7.67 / 8.12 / 7.9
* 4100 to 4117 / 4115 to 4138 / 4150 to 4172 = 0.74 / 7.64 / 6.89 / 7.38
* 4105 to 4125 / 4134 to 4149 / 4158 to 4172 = 0.19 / 7.44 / 6.8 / 7.1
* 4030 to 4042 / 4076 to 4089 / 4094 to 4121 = -0.63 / 7.73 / 7.62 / 7.66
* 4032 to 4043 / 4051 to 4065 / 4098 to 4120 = 0.48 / 7.75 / 7.6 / 7.7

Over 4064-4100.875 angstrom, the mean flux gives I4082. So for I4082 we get 7.92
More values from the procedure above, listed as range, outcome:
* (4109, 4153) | 7.12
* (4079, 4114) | 7.91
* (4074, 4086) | 7.88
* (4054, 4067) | 7.49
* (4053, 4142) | 7.58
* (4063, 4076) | 7.79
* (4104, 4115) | 7.63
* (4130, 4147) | 7.01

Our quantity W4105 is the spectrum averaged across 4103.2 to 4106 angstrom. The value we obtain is 7.99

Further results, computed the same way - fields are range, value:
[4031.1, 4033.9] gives 7.6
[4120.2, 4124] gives 7.3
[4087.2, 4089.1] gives 8.32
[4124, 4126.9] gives 7.15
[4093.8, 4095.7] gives 7.85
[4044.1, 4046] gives 7.56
